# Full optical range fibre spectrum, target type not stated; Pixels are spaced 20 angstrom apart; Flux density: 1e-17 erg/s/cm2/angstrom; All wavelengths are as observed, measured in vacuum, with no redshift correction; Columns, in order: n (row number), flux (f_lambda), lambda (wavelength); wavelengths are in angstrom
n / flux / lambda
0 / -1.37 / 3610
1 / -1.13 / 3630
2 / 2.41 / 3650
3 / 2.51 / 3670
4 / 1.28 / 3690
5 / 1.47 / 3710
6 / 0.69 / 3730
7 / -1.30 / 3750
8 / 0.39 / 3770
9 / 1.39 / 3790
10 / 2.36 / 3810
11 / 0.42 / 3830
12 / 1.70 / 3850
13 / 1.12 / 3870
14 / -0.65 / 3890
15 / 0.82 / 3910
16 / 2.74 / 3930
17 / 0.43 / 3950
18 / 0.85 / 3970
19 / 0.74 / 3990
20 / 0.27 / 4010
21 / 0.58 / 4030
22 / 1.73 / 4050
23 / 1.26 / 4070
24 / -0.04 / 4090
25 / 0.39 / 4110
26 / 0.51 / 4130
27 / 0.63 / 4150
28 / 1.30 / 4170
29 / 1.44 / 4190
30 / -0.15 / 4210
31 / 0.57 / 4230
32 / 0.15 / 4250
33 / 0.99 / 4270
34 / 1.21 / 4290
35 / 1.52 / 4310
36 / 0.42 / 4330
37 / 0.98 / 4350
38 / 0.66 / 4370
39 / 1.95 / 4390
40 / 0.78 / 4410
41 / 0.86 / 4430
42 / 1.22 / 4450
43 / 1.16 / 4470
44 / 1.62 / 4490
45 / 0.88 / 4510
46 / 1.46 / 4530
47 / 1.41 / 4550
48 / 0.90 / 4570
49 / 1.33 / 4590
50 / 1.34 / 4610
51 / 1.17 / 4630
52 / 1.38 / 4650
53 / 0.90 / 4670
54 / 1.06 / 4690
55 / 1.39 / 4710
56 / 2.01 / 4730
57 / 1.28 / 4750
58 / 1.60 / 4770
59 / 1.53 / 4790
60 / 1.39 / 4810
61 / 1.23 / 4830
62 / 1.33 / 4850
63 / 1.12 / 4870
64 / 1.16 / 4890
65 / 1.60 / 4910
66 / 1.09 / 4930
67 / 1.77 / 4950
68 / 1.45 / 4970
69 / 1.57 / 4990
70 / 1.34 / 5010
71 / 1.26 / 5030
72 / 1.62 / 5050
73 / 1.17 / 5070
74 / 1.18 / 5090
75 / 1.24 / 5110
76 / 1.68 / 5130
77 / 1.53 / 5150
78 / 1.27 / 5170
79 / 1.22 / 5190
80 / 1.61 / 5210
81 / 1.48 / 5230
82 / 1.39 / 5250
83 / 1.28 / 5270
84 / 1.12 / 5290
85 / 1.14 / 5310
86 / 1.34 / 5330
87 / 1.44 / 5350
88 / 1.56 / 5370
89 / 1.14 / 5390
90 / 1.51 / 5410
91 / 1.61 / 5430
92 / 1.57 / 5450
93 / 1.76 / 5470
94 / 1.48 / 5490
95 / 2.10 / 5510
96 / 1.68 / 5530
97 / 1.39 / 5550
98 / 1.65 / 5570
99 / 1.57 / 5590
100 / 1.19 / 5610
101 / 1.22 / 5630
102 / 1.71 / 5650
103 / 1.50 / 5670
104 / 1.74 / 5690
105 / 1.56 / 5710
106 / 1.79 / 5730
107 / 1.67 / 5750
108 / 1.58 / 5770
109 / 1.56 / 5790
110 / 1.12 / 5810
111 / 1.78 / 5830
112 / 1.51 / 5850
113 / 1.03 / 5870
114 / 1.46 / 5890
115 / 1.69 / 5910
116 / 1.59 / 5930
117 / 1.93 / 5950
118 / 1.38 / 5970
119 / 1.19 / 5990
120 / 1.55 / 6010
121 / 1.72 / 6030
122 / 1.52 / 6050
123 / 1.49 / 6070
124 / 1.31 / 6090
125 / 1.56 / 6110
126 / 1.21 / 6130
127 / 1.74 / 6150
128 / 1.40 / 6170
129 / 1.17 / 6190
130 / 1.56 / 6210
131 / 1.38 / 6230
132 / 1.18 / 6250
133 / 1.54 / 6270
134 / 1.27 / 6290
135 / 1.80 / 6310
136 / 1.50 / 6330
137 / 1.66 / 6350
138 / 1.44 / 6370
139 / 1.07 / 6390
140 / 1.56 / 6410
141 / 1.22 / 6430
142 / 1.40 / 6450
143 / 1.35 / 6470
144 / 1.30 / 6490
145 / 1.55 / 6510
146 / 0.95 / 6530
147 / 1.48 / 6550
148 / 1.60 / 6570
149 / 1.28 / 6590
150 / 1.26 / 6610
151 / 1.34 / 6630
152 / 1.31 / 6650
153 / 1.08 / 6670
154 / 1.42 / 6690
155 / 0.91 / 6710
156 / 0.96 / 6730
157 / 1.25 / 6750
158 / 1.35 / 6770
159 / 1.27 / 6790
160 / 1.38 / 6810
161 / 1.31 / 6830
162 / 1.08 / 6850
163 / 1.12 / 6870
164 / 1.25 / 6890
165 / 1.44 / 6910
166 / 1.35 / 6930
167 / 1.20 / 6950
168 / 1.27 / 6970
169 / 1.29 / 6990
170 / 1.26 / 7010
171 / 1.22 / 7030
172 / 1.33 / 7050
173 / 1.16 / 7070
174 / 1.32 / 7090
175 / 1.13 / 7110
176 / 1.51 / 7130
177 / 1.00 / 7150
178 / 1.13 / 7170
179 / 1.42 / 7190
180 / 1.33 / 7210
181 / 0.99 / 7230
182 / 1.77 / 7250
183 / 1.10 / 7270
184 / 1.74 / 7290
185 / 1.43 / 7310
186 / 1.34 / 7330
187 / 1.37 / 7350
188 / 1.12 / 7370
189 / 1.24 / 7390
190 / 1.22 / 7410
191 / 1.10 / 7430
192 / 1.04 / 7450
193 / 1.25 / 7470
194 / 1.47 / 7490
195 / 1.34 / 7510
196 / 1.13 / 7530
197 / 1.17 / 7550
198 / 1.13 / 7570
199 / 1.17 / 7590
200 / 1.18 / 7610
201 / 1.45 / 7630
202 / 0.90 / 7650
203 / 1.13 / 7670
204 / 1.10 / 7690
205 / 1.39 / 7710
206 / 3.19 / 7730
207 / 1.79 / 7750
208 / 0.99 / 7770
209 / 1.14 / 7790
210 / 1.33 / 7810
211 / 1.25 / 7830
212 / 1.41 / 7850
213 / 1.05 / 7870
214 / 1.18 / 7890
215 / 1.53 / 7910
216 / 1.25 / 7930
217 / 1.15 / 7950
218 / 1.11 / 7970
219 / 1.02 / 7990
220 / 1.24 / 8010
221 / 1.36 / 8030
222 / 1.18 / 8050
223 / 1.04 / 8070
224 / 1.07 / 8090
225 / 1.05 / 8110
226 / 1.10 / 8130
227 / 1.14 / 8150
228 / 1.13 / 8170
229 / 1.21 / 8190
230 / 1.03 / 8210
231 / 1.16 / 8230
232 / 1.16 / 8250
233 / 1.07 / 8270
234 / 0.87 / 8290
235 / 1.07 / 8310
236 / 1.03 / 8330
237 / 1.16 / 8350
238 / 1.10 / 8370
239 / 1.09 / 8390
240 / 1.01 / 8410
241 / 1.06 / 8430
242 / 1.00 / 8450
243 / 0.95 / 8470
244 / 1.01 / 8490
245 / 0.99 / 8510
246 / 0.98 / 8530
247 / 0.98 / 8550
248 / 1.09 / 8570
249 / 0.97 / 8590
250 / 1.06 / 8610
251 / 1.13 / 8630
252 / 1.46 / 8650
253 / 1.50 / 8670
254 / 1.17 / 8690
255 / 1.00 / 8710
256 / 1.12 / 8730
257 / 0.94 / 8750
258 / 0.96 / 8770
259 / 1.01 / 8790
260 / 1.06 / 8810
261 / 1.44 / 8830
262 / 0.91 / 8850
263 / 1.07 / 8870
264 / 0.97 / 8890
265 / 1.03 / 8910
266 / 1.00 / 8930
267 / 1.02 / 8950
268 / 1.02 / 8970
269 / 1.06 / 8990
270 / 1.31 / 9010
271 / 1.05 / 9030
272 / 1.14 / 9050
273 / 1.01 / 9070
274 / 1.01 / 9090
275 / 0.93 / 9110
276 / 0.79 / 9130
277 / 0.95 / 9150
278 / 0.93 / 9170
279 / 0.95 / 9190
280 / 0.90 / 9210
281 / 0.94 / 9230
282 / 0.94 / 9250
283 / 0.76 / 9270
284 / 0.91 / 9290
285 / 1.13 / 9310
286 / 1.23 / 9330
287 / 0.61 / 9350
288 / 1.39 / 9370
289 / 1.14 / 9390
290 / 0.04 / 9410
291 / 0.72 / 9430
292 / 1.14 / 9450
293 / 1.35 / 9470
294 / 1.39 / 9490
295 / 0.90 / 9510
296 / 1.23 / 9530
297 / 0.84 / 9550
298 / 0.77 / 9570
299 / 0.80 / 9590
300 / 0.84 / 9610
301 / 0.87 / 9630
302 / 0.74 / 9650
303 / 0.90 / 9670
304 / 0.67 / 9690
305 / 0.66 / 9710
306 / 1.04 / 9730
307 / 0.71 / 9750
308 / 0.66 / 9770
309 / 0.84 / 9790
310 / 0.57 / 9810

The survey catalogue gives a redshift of 0.18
